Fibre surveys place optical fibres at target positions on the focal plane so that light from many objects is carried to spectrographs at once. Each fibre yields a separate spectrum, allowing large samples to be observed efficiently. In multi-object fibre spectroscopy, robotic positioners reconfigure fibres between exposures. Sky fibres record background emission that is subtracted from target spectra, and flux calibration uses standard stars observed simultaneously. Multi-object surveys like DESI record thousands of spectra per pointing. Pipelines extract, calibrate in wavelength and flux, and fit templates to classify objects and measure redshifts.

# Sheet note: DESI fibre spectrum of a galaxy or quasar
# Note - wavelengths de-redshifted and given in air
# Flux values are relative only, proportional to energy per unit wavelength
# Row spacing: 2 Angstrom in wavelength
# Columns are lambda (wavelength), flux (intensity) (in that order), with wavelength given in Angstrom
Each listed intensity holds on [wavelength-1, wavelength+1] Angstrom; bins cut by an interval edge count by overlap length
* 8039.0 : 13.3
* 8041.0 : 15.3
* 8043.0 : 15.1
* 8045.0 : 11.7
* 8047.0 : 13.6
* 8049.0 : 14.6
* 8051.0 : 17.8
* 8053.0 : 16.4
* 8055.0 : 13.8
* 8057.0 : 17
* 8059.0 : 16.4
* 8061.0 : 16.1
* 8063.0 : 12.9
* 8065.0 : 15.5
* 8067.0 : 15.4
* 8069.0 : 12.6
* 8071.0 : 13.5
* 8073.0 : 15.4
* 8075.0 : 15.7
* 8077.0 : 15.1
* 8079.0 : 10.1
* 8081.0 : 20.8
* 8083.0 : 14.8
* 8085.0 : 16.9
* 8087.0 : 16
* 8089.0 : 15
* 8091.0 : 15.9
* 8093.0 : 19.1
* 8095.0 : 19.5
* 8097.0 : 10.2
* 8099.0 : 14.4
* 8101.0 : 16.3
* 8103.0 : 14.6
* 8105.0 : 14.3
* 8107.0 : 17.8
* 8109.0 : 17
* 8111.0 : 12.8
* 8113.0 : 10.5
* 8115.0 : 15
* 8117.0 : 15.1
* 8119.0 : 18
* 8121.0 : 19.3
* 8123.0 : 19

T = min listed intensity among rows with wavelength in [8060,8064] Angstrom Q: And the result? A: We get 12.9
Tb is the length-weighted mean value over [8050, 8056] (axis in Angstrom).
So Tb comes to 16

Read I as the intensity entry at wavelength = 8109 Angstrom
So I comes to 17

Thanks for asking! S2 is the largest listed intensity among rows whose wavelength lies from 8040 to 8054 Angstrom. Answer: 17.8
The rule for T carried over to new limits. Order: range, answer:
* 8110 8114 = 10.5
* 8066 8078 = 12.6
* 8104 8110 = 14.3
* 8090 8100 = 10.2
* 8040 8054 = 11.7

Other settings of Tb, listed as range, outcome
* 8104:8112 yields 15.5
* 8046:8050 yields 14.1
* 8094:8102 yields 15.1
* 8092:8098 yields 16.3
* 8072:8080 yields 14.1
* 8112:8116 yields 12.8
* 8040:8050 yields 14.1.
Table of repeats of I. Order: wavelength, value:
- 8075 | 15.7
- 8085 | 16.9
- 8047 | 13.6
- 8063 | 12.9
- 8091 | 15.9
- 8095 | 19.5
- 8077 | 15.1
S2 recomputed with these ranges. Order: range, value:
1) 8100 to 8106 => 16.3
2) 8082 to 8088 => 16.9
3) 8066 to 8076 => 15.7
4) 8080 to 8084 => 20.8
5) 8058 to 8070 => 16.4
